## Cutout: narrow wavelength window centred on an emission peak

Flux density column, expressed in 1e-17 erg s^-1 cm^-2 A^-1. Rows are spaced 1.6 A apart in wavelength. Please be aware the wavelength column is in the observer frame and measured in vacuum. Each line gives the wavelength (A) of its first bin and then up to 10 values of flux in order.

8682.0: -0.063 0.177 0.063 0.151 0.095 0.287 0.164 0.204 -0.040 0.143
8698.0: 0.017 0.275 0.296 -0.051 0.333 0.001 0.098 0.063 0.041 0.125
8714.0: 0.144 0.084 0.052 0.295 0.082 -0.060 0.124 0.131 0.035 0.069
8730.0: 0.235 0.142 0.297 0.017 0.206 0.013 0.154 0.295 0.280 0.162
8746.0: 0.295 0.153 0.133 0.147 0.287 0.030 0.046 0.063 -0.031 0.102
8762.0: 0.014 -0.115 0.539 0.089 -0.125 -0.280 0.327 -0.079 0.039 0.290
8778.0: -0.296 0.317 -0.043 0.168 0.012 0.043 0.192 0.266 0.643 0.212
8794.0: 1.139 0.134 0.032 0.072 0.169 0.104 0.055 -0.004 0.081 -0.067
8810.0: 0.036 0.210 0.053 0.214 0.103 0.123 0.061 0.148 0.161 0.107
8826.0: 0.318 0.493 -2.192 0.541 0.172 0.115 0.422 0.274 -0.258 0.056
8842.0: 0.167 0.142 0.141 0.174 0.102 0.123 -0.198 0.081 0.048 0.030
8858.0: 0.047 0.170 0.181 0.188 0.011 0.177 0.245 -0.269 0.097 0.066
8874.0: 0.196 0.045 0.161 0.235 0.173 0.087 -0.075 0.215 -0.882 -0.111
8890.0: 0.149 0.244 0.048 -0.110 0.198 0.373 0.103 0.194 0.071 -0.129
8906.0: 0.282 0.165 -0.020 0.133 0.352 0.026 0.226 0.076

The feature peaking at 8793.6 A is H-beta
